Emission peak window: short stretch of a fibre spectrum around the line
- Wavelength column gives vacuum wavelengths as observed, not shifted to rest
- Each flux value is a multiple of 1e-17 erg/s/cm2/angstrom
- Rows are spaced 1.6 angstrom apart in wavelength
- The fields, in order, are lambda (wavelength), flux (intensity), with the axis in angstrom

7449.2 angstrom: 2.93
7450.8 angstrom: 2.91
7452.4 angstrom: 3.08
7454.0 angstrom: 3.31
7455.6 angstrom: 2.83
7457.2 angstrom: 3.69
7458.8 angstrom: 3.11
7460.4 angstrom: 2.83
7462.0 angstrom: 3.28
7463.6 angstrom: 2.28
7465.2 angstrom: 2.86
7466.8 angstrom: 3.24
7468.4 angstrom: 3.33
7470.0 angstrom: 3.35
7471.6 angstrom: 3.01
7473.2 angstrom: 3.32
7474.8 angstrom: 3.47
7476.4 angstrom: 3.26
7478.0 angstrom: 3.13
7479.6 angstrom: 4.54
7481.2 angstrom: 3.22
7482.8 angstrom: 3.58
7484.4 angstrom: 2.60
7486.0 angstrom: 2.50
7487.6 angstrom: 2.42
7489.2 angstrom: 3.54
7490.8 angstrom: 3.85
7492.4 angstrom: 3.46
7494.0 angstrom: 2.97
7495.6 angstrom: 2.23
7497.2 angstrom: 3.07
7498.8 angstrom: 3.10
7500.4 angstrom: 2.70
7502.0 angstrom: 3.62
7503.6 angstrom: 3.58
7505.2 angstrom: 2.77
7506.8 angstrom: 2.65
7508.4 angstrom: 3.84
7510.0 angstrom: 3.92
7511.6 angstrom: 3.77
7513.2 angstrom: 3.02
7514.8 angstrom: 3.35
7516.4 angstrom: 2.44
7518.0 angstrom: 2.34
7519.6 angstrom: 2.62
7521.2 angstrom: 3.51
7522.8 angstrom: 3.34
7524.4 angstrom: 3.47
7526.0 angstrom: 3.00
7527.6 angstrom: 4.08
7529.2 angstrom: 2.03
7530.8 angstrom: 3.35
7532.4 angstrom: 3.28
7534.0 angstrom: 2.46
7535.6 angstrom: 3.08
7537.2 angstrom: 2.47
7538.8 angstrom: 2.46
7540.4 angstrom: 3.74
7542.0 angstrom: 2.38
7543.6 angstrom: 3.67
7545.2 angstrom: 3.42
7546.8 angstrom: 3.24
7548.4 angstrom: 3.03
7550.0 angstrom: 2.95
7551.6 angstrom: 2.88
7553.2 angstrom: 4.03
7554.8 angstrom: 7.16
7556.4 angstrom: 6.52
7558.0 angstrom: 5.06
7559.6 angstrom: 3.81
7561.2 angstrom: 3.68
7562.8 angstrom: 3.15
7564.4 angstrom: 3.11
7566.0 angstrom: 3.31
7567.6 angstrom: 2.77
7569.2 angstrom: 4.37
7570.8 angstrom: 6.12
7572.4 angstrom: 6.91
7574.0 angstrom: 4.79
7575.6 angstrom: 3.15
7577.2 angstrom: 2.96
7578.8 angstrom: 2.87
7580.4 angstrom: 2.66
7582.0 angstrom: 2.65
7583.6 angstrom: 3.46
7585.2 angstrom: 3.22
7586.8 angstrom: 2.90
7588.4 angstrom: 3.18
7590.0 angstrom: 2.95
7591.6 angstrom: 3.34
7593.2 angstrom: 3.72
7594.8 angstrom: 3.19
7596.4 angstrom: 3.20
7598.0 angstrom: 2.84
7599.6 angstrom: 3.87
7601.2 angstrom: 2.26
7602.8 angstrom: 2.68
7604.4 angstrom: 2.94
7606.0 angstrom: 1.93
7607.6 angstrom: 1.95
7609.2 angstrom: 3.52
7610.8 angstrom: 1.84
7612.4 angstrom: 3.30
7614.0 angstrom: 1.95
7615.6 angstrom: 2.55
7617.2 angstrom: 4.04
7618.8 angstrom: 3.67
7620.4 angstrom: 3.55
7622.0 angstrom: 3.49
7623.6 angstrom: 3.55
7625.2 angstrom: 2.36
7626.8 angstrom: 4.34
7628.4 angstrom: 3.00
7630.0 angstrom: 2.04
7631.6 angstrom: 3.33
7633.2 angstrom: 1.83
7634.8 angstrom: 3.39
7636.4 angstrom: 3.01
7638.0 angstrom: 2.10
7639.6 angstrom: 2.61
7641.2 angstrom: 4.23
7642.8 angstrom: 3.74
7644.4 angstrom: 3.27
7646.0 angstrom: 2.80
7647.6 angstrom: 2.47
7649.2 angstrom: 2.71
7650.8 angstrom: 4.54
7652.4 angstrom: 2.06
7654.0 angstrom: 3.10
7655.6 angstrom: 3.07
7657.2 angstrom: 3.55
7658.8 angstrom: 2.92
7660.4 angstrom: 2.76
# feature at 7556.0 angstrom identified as [S II] 6716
